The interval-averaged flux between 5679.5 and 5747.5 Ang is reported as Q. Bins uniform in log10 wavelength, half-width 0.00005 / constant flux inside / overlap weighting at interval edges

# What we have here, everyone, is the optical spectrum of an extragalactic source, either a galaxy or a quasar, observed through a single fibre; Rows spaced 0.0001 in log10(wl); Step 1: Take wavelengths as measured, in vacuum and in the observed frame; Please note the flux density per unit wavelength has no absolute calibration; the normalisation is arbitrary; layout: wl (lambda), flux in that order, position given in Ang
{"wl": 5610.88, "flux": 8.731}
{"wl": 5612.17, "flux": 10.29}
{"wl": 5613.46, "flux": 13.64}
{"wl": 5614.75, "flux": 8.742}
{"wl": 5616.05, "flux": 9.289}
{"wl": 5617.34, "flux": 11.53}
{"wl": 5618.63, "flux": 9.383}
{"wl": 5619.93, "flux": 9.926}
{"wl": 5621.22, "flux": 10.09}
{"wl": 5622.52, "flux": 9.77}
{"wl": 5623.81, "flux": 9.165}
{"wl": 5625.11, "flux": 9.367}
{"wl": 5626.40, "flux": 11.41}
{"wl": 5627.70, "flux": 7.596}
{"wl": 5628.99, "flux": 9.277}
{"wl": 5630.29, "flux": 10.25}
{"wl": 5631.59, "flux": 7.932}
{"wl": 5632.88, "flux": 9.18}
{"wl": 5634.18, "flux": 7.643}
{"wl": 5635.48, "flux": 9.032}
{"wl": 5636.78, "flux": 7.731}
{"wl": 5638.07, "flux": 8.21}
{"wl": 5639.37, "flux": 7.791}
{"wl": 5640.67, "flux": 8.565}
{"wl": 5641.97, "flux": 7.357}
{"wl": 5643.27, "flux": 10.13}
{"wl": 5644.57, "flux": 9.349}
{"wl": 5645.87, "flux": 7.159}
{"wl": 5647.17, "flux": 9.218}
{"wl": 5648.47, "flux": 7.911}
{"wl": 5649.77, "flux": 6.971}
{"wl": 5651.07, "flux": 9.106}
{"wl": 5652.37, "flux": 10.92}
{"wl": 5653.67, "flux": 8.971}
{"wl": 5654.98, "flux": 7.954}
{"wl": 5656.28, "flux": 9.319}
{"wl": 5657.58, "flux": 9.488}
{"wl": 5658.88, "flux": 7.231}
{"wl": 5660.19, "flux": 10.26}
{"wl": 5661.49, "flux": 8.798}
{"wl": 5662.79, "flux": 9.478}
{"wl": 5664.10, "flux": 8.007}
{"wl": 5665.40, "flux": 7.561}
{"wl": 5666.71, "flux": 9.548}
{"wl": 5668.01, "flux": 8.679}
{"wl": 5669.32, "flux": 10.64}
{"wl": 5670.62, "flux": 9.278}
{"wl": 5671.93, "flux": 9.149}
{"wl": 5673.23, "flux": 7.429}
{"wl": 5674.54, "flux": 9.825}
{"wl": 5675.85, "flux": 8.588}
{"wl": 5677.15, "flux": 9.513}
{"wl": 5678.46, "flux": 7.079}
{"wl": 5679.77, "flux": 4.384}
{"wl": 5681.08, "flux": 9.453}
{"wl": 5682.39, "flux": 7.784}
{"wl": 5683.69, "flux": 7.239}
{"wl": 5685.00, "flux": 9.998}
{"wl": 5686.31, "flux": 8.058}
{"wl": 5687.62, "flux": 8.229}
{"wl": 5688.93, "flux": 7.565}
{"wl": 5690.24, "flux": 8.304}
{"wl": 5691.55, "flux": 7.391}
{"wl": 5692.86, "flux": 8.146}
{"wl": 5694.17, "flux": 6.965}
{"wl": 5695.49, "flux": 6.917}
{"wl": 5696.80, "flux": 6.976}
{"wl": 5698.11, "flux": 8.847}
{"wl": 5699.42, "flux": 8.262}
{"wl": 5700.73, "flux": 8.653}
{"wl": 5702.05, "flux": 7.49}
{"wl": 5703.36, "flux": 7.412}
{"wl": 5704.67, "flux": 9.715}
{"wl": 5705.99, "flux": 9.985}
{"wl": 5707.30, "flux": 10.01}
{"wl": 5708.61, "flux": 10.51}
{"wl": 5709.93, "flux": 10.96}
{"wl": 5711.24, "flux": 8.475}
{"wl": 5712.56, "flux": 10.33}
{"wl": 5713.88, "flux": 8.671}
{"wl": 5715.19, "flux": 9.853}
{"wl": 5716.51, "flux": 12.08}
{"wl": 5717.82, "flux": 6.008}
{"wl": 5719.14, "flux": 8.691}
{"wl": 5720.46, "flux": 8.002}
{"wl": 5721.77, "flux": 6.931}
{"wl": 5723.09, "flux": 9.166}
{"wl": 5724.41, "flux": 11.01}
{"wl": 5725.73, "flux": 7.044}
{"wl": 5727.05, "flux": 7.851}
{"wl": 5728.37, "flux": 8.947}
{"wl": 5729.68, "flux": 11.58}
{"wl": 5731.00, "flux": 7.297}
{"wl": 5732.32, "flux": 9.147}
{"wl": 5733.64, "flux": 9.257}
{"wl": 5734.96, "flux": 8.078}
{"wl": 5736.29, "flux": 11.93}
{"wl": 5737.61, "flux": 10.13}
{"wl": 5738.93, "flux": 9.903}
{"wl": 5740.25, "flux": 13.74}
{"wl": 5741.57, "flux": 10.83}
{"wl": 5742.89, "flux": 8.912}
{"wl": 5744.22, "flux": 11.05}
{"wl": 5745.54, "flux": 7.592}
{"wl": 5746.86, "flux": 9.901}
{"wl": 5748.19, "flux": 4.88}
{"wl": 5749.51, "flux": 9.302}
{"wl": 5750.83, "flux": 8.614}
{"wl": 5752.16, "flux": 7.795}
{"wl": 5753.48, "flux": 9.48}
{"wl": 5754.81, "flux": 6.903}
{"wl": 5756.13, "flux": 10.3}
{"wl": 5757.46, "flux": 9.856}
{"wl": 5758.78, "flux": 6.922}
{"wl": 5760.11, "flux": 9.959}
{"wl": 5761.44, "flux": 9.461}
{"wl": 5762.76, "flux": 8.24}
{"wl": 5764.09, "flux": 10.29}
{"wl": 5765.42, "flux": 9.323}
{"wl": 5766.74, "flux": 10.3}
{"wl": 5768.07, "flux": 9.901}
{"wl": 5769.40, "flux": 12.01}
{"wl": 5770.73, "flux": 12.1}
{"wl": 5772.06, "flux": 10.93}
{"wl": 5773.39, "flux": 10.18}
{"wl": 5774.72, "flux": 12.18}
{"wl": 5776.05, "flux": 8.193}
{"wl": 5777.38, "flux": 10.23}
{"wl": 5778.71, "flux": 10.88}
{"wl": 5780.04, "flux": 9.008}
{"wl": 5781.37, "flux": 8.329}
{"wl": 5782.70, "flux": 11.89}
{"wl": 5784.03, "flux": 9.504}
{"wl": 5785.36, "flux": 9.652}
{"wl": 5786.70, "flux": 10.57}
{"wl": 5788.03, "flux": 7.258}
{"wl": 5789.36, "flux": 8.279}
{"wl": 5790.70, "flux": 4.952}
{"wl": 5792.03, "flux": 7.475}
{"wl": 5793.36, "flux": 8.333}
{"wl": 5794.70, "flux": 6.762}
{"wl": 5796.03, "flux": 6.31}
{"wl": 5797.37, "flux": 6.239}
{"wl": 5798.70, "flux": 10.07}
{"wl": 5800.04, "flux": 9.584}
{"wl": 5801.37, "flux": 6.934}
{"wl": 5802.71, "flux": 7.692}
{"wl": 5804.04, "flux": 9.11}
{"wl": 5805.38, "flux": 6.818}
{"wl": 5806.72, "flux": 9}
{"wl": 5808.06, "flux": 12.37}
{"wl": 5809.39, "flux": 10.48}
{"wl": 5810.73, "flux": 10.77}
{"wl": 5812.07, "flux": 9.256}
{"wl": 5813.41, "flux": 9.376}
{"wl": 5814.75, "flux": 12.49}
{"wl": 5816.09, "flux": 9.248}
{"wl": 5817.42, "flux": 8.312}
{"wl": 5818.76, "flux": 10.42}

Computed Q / 8.91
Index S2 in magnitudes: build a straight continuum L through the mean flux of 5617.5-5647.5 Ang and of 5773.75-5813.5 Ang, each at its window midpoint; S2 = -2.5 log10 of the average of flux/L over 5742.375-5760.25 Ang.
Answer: 0.04 mag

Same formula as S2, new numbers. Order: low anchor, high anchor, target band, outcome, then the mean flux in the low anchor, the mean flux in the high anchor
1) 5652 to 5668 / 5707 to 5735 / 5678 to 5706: 0.142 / 8.92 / 9.1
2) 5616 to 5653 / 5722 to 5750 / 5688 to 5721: 0.074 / 9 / 9.37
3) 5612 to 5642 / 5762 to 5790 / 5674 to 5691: 0.175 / 9.32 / 9.97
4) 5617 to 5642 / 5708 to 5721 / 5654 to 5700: 0.108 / 9.07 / 9.36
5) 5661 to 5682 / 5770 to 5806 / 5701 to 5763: -0.052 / 8.57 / 8.88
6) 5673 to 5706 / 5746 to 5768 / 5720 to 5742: -0.109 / 8.05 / 8.86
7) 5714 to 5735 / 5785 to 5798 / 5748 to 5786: -0.200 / 8.83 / 7.53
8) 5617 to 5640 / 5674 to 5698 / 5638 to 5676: -0.030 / 9.15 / 7.92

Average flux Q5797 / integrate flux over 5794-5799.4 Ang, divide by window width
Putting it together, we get 7.35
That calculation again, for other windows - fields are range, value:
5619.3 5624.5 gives 9.73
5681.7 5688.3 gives 8.27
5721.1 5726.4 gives 8.53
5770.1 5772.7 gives 11.5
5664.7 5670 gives 9.11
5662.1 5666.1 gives 8.36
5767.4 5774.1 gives 11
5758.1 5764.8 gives 8.98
